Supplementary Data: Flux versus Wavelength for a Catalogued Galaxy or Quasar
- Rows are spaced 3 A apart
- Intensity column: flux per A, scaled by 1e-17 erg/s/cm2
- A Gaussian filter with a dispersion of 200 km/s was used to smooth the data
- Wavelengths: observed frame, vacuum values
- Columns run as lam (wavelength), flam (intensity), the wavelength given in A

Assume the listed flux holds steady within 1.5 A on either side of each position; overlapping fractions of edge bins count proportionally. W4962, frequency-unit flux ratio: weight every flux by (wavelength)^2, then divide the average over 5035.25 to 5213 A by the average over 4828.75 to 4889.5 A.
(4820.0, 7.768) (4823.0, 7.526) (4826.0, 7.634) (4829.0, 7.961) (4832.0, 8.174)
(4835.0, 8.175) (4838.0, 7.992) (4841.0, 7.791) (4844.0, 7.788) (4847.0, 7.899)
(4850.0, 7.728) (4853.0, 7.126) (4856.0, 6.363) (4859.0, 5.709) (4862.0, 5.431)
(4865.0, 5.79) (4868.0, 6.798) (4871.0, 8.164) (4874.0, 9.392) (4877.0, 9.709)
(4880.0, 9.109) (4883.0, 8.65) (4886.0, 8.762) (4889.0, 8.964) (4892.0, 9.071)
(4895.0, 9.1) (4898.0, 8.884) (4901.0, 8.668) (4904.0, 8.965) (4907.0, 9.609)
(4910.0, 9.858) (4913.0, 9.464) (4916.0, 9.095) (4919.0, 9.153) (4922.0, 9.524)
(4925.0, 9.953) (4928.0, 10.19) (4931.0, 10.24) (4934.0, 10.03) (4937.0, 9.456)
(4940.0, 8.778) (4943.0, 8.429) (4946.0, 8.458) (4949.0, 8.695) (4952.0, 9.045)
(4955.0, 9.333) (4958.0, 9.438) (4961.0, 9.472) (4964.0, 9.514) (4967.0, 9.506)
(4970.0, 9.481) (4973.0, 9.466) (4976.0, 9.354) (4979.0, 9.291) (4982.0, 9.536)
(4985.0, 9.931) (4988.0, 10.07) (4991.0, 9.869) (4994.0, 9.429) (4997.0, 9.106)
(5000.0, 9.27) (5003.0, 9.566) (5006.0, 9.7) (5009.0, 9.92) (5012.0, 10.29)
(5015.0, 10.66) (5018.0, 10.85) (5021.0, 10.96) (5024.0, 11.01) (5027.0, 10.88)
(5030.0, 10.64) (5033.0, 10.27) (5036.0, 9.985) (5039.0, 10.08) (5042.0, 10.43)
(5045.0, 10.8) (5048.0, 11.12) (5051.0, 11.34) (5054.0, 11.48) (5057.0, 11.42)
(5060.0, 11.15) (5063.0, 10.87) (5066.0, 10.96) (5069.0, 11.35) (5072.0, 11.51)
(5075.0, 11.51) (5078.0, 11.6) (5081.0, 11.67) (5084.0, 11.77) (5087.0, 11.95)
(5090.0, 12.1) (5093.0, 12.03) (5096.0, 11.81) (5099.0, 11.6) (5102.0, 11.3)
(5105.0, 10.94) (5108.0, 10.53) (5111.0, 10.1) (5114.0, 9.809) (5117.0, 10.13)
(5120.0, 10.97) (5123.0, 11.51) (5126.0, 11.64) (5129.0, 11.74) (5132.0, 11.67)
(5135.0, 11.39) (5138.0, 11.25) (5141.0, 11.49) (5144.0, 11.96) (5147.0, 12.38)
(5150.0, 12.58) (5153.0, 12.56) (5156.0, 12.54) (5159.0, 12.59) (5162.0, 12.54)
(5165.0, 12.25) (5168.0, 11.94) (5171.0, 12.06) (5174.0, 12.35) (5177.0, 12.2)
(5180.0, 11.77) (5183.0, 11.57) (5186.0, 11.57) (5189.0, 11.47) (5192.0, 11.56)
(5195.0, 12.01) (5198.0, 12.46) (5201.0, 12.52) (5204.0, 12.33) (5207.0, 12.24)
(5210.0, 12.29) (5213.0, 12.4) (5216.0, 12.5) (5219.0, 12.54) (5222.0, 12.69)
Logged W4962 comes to 1.7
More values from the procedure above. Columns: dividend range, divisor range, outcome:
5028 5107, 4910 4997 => 1.24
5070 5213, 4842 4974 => 1.48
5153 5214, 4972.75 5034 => 1.30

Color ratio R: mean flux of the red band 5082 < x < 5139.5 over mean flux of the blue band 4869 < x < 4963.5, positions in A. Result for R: 1.2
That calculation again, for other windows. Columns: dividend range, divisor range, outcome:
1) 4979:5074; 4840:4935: 1.23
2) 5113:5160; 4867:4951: 1.28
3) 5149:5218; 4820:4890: 1.57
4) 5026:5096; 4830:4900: 1.41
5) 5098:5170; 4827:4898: 1.46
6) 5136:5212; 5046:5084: 1.07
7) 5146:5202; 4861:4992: 1.34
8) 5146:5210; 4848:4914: 1.48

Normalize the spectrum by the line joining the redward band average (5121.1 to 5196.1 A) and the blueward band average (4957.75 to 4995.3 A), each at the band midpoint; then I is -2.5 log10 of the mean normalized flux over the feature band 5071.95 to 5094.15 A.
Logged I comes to -0.08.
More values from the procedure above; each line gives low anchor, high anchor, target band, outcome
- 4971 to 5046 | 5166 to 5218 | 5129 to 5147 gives -0.015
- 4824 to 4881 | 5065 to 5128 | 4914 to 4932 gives -0.119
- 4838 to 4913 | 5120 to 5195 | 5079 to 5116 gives -0.017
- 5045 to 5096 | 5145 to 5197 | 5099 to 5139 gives 0.073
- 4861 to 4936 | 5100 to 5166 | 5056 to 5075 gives -0.044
